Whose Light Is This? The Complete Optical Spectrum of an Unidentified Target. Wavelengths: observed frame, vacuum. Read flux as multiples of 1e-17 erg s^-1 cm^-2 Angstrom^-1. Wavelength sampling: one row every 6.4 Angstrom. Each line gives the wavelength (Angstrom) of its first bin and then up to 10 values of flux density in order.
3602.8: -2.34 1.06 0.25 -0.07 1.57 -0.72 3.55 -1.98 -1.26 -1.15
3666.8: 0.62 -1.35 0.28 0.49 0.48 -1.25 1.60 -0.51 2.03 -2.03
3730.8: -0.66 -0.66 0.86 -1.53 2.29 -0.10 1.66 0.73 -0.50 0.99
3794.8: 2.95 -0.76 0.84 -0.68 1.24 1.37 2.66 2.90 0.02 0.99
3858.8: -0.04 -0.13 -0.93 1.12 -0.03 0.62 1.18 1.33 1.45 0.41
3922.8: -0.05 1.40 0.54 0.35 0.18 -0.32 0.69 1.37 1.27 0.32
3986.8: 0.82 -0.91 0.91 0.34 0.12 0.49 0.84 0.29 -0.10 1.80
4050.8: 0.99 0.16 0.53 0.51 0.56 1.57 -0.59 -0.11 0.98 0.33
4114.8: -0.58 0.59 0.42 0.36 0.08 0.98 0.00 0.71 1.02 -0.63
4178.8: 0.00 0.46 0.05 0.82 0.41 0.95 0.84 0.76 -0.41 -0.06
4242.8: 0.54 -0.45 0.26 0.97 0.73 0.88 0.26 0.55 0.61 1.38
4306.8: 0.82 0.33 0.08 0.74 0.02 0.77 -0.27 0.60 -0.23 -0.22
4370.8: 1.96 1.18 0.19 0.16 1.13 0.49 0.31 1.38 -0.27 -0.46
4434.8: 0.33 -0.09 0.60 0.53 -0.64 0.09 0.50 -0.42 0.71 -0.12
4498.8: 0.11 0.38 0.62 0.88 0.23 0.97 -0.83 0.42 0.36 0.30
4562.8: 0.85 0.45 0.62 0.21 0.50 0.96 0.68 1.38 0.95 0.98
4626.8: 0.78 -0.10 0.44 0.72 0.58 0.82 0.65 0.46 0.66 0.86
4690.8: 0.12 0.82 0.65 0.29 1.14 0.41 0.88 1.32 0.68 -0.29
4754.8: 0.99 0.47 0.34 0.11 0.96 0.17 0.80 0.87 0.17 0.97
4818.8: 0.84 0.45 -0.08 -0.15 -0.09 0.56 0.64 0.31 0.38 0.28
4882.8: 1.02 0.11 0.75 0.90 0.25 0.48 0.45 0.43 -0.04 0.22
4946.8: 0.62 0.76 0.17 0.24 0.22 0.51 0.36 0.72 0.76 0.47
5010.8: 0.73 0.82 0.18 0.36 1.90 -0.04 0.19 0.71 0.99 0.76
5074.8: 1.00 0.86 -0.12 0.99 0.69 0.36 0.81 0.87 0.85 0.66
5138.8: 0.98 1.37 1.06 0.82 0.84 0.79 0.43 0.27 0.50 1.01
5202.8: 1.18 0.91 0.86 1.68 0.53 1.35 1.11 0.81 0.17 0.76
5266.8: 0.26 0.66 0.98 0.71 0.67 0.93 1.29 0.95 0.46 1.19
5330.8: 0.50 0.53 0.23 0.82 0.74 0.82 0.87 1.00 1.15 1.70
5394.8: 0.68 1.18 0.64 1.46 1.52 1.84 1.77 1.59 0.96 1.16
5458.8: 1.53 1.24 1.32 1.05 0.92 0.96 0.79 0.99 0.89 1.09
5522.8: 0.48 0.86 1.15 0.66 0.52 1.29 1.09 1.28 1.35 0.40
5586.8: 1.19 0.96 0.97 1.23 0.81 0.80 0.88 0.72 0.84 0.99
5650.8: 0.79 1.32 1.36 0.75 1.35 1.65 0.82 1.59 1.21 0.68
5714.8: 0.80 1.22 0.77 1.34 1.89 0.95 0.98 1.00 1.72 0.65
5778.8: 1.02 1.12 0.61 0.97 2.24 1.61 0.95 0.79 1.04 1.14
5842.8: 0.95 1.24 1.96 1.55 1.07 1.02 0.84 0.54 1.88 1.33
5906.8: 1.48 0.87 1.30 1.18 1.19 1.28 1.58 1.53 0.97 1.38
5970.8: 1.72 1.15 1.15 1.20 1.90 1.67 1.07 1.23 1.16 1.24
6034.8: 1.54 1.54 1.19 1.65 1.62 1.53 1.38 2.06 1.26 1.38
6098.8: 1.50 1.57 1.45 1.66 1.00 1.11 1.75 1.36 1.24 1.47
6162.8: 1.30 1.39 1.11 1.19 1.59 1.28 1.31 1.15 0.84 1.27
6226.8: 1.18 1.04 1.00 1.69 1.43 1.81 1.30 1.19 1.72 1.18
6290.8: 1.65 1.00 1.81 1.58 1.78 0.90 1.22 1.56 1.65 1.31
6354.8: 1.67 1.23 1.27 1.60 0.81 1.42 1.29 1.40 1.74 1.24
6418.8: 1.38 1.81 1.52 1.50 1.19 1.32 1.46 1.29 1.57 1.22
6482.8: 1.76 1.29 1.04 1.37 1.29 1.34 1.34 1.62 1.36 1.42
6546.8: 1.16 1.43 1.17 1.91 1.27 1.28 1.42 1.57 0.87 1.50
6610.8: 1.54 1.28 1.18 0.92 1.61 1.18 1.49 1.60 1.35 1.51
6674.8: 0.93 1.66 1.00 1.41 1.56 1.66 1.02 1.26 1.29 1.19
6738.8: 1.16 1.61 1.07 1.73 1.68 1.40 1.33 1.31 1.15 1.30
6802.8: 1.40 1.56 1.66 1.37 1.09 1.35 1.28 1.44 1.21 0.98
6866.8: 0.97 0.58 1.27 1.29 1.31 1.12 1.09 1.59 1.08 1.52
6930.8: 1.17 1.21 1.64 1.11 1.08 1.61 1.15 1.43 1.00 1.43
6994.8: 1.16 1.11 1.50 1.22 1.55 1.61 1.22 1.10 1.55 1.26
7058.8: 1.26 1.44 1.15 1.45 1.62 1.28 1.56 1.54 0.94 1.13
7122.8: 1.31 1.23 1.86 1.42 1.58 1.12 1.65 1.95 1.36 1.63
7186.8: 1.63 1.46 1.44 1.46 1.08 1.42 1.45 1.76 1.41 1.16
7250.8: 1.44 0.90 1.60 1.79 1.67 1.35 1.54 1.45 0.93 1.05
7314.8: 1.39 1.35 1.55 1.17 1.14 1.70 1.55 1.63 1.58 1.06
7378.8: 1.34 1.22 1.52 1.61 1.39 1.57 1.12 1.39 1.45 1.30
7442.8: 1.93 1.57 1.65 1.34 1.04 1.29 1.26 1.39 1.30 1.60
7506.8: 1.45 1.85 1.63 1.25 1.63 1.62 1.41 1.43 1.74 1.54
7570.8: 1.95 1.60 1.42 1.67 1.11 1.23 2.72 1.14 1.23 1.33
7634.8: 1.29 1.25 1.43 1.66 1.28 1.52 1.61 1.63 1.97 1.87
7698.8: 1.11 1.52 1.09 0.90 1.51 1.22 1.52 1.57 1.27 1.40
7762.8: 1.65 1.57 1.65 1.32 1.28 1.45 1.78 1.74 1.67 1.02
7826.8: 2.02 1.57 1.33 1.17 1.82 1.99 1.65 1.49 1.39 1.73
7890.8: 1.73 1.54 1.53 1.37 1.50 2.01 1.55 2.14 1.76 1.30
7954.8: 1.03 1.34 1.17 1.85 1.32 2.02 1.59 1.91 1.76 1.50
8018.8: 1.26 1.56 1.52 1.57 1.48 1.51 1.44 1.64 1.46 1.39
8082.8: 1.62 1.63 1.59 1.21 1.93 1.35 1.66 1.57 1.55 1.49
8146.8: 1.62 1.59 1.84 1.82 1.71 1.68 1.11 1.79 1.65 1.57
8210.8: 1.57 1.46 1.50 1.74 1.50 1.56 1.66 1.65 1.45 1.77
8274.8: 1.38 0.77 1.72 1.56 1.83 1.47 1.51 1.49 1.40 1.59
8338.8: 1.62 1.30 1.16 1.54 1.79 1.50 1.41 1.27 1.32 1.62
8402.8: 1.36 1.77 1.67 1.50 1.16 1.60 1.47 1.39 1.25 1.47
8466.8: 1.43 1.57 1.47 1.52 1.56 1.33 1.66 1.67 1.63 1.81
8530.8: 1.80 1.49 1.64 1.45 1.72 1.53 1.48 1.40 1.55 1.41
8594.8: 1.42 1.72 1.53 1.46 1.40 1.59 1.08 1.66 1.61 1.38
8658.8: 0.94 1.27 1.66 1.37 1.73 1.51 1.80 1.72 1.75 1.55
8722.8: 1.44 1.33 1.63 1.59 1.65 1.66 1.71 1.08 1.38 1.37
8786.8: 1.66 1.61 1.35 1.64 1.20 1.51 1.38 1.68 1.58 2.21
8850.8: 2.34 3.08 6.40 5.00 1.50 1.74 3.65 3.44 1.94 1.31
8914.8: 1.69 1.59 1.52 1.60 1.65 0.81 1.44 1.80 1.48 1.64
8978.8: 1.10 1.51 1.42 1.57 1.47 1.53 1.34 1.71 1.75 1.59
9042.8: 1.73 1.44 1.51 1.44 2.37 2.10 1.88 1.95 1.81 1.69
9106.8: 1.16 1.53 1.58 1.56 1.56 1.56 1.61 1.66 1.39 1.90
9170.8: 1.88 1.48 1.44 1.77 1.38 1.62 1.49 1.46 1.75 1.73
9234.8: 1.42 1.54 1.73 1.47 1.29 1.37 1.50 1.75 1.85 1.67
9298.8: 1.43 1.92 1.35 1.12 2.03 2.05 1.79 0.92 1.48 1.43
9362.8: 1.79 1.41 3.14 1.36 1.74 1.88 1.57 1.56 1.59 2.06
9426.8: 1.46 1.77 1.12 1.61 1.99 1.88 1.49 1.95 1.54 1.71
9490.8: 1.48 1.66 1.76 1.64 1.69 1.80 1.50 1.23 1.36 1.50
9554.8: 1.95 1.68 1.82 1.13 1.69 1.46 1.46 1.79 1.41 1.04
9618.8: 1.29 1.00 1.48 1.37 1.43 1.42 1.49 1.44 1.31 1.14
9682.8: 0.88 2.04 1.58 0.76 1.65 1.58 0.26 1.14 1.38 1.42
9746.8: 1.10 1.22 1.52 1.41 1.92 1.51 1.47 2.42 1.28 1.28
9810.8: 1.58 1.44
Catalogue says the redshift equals 0.350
